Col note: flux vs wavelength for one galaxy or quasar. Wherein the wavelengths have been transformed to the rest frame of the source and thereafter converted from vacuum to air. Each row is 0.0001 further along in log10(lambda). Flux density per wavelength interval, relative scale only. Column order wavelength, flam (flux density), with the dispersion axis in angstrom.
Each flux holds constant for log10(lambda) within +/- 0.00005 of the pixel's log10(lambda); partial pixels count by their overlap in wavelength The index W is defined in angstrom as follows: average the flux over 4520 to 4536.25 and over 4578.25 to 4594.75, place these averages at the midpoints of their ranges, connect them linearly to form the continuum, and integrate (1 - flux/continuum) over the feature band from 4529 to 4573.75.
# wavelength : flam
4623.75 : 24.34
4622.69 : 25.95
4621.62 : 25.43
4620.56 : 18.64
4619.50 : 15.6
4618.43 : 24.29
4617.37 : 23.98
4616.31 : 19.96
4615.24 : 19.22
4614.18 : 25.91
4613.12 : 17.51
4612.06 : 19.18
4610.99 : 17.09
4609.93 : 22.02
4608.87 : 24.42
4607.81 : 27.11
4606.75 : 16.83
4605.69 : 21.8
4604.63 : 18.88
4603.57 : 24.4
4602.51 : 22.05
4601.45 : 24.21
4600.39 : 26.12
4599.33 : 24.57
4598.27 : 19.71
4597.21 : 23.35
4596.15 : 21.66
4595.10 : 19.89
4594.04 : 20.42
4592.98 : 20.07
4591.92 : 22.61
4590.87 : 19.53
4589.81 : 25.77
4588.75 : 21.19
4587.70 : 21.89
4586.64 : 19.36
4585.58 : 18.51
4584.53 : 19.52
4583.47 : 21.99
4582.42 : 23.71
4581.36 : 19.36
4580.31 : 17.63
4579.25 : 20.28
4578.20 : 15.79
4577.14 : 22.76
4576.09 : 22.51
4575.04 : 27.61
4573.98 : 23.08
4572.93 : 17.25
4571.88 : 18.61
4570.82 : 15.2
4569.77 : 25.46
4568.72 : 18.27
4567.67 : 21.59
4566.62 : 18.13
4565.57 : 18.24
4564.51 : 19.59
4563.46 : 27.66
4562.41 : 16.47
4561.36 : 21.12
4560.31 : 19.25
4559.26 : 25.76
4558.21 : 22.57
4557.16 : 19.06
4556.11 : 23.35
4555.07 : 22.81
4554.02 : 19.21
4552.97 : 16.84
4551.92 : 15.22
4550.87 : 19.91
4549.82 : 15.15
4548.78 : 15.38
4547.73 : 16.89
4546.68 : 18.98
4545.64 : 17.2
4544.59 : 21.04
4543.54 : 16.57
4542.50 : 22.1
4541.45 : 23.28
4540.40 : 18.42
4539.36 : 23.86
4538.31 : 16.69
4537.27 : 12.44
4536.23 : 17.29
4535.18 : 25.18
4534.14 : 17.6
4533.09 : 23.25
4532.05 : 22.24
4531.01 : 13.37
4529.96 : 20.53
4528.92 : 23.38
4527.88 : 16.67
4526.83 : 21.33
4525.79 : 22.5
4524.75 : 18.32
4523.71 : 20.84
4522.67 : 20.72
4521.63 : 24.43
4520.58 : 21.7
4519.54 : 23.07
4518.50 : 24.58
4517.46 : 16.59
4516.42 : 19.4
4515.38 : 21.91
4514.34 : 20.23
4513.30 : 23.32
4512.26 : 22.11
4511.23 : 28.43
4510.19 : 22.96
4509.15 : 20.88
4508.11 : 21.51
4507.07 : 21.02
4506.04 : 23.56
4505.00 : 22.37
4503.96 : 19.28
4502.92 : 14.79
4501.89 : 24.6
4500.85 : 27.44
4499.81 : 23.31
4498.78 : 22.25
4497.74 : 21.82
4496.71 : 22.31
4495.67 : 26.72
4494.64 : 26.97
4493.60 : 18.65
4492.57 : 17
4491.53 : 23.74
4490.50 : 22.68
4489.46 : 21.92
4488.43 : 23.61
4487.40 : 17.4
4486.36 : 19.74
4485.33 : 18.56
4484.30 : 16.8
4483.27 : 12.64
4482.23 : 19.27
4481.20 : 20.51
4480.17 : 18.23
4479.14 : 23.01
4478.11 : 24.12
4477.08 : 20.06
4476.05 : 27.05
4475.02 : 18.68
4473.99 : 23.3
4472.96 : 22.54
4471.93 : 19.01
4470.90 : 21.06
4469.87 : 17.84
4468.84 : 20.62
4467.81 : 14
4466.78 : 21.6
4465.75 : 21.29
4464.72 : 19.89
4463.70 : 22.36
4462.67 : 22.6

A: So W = 2.4 angstrom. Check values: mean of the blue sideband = 20.7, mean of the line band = 19.6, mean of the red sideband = 20.6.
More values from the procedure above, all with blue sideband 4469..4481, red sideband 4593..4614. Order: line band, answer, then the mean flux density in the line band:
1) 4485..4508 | -0.5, 21.8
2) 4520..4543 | 1.3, 20.3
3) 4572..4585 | 0.4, 20.9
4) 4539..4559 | 2.0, 19.4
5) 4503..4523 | -0.4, 21.9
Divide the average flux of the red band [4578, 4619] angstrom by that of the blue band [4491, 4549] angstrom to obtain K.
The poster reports 1.02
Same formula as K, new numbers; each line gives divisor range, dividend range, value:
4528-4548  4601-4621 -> 1.09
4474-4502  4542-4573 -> 0.91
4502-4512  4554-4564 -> 1.00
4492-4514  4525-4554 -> 0.85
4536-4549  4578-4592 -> 1.11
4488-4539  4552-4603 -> 0.98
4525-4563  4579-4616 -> 1.09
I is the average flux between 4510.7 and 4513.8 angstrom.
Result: 24.7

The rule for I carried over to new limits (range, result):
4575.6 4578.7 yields 20.4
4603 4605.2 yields 21.7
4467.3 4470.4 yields 17.5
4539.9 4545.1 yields 20.3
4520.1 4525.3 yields 21.2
